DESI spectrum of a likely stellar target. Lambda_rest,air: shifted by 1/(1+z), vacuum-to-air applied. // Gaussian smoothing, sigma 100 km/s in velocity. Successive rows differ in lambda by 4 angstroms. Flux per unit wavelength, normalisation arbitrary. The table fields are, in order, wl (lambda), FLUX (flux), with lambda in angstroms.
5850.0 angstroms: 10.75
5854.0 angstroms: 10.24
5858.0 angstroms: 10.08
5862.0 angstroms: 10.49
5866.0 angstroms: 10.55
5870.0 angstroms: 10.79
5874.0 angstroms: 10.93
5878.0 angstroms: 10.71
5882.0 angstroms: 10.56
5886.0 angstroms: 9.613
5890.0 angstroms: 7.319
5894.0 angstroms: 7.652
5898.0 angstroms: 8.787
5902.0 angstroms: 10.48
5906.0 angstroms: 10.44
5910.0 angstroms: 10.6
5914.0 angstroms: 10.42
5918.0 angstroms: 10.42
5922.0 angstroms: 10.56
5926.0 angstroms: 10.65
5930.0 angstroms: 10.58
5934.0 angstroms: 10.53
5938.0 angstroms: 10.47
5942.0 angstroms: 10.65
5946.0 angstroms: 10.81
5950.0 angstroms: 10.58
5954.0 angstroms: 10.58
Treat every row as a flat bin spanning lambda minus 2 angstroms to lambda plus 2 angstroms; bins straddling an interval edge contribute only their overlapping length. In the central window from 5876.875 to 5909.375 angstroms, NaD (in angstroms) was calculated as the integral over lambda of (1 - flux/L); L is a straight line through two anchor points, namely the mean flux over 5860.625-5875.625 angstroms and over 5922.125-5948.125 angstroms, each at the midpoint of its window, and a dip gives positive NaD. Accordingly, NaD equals 3.7 angstroms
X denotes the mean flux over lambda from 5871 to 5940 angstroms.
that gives 10.1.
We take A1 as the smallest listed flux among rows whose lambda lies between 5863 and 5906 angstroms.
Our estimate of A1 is 7.319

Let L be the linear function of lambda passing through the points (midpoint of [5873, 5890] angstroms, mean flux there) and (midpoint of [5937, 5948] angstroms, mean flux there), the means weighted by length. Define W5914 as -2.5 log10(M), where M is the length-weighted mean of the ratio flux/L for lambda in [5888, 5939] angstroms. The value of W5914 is 0.05 mag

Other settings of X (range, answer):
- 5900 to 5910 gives 10.5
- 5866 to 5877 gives 10.8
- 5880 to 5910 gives 9.35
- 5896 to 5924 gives 10.2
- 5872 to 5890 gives 10.1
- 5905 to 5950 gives 10.6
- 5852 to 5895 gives 9.96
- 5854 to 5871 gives 10.4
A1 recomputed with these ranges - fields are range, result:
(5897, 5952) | 8.787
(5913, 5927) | 10.42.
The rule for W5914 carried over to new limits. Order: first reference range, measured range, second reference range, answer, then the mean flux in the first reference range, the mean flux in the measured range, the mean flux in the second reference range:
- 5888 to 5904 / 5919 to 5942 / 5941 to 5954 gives -0.06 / 8.56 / 10.6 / 10.7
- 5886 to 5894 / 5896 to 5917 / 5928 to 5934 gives -0.13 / 7.98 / 10.2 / 10.6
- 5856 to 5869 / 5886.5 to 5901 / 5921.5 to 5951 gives 0.26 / 10.4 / 8.27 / 10.6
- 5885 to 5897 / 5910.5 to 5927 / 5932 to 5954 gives -0.12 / 8.13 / 10.5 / 10.6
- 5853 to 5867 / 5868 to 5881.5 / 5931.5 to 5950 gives -0.04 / 10.3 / 10.8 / 10.6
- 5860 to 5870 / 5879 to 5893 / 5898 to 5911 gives 0.14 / 10.6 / 9.17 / 10.2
